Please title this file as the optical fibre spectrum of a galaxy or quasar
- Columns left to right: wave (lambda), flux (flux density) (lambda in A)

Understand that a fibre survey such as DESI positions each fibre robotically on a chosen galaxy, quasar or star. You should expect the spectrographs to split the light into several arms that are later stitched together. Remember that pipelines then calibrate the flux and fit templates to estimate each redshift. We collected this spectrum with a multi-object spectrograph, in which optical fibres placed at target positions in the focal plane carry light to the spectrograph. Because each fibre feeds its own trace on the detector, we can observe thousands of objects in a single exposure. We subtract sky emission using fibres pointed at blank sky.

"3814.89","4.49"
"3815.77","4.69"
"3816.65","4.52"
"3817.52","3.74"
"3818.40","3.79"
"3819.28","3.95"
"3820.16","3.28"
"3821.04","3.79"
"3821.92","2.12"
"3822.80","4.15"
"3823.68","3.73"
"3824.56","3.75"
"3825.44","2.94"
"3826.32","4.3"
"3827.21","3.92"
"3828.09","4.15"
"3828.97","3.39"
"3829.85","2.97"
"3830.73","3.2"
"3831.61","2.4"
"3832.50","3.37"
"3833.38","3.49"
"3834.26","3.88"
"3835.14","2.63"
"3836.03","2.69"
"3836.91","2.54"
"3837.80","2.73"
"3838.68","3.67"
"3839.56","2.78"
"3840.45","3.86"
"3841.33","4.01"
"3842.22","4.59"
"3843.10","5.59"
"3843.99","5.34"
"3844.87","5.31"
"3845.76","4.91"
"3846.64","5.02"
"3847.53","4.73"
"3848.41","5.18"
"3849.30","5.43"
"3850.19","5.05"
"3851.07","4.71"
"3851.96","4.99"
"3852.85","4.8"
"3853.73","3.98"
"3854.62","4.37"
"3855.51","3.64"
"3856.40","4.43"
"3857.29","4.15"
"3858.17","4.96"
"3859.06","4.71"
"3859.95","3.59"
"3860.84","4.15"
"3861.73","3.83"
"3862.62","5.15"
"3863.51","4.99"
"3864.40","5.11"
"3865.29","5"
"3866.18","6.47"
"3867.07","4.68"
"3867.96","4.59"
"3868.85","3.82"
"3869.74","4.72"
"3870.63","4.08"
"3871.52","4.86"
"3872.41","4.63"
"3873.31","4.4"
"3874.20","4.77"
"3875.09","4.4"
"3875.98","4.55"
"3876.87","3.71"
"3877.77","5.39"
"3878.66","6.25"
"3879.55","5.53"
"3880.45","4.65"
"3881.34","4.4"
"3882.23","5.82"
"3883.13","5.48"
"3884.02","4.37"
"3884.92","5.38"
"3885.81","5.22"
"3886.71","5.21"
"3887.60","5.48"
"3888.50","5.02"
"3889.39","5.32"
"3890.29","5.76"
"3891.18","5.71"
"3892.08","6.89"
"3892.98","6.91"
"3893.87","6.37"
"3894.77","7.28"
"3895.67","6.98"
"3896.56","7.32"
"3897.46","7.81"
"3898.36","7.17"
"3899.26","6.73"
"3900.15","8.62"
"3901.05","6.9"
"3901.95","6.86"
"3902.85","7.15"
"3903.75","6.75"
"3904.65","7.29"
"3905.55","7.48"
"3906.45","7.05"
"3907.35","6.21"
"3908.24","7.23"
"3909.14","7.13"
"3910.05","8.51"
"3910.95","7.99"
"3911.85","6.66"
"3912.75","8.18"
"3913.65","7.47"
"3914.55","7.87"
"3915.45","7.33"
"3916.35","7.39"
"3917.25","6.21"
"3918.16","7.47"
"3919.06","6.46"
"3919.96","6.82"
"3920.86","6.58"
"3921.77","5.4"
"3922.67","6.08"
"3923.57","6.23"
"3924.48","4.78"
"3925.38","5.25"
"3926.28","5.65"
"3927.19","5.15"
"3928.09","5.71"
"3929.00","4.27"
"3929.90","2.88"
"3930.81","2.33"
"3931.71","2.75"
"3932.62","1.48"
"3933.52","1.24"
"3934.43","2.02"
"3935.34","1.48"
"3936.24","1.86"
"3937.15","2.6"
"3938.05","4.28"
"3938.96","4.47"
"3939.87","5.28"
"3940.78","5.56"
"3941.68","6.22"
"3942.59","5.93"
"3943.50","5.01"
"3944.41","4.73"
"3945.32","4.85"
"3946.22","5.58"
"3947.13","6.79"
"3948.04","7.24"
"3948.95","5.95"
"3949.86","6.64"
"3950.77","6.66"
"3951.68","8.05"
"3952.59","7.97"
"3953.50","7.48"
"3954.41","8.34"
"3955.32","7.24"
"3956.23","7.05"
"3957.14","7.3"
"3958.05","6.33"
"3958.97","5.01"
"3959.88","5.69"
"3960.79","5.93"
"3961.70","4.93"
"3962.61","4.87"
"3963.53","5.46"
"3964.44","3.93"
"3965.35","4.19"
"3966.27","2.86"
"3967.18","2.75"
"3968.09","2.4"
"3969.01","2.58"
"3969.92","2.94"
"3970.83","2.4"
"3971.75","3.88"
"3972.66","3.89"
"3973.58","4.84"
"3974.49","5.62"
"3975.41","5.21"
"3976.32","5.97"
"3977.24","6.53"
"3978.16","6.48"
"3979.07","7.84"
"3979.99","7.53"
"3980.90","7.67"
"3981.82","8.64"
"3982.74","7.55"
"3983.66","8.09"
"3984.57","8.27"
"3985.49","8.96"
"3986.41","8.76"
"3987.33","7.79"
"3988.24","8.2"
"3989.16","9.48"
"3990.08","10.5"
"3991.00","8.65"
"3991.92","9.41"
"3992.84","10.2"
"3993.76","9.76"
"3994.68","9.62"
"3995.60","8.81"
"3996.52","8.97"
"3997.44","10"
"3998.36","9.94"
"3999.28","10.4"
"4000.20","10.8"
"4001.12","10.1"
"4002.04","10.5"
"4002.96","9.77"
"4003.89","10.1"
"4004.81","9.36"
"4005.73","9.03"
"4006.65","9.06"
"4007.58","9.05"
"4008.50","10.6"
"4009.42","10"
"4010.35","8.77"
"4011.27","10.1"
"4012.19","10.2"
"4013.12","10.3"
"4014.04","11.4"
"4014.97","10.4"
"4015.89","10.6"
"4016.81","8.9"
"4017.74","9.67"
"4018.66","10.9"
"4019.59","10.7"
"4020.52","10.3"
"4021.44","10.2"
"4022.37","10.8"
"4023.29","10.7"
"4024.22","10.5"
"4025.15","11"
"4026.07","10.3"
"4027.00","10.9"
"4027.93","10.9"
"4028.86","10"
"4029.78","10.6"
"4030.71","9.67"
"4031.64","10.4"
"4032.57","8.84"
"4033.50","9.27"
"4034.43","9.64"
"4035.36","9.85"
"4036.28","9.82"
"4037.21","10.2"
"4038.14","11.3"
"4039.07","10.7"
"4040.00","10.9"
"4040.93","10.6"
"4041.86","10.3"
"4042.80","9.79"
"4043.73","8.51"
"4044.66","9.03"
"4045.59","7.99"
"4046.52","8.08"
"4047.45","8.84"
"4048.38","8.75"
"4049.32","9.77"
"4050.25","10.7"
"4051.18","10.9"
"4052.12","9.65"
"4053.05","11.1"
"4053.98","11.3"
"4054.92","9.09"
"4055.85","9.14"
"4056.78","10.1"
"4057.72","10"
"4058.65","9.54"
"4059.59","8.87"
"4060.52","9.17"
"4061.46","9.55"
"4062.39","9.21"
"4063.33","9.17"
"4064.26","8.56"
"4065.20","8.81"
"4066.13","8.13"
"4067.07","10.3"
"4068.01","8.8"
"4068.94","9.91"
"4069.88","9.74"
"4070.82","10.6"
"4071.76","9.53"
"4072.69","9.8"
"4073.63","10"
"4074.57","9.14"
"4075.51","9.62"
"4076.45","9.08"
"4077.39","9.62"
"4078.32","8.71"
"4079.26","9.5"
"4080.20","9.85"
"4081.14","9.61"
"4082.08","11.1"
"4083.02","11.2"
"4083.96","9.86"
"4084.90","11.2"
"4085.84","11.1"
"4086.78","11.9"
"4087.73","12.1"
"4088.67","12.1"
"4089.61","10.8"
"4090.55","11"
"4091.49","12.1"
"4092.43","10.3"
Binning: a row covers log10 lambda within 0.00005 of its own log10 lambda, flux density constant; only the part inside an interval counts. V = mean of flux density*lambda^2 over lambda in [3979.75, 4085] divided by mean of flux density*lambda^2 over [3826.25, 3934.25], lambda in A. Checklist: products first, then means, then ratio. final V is 2.01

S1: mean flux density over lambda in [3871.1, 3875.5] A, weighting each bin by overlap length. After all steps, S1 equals 4.61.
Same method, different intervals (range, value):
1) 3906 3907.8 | 6.67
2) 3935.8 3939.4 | 3.3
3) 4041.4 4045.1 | 9.39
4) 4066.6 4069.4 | 9.67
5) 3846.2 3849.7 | 5.09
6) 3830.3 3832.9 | 2.98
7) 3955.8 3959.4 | 6.42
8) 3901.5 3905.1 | 7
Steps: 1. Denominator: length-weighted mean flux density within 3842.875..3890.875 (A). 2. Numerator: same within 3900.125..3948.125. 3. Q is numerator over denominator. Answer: 1.2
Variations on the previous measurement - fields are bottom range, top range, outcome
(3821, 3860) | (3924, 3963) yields 1.28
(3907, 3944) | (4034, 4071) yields 1.81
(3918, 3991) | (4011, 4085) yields 1.76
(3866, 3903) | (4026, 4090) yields 1.75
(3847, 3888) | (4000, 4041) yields 2.13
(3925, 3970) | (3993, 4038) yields 2.06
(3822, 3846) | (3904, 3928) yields 1.83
